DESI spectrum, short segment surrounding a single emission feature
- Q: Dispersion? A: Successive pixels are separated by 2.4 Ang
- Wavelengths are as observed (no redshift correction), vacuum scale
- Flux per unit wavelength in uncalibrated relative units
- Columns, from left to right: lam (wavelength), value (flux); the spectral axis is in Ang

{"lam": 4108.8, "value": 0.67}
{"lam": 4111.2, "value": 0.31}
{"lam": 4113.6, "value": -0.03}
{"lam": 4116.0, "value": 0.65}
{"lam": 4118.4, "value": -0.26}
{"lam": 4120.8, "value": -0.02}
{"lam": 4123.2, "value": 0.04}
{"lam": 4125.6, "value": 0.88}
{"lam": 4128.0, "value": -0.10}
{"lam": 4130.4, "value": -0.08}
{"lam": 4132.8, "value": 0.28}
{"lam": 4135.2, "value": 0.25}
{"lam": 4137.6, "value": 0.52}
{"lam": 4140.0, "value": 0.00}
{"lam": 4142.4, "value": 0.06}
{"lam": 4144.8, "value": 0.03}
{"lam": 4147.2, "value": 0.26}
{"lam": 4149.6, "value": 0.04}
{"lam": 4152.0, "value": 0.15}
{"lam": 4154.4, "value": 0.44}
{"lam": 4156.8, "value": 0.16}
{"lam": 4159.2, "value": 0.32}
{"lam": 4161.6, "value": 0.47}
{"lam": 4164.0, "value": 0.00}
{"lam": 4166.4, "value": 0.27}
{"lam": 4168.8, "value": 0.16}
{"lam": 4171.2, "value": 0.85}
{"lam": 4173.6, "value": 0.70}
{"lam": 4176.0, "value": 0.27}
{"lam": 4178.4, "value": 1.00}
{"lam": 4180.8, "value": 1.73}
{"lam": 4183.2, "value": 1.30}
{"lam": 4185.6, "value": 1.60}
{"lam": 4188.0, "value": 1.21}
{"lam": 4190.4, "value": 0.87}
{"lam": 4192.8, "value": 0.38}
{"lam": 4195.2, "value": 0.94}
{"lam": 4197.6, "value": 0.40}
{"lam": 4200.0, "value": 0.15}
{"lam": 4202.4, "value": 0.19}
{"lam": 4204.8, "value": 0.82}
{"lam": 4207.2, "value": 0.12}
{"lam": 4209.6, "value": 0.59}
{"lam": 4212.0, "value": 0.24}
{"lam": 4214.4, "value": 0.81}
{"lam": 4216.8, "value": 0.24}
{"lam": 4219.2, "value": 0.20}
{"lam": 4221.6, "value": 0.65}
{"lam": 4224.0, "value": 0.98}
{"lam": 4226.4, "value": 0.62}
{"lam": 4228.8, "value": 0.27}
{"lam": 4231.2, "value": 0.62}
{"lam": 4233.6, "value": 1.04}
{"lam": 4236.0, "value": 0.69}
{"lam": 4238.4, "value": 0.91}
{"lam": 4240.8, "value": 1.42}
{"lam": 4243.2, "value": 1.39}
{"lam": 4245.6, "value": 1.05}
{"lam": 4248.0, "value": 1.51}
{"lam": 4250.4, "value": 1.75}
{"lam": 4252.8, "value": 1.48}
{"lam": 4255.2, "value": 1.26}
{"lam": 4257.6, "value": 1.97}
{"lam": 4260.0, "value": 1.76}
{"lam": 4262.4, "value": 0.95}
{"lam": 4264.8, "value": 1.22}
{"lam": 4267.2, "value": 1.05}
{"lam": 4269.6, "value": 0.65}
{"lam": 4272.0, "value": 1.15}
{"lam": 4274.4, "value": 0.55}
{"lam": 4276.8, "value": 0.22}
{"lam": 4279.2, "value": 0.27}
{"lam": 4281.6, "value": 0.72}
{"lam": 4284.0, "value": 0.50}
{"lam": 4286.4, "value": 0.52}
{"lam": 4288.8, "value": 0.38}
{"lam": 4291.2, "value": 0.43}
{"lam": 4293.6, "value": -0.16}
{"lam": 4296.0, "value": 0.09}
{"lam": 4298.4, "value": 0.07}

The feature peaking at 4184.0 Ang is Lyman alpha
